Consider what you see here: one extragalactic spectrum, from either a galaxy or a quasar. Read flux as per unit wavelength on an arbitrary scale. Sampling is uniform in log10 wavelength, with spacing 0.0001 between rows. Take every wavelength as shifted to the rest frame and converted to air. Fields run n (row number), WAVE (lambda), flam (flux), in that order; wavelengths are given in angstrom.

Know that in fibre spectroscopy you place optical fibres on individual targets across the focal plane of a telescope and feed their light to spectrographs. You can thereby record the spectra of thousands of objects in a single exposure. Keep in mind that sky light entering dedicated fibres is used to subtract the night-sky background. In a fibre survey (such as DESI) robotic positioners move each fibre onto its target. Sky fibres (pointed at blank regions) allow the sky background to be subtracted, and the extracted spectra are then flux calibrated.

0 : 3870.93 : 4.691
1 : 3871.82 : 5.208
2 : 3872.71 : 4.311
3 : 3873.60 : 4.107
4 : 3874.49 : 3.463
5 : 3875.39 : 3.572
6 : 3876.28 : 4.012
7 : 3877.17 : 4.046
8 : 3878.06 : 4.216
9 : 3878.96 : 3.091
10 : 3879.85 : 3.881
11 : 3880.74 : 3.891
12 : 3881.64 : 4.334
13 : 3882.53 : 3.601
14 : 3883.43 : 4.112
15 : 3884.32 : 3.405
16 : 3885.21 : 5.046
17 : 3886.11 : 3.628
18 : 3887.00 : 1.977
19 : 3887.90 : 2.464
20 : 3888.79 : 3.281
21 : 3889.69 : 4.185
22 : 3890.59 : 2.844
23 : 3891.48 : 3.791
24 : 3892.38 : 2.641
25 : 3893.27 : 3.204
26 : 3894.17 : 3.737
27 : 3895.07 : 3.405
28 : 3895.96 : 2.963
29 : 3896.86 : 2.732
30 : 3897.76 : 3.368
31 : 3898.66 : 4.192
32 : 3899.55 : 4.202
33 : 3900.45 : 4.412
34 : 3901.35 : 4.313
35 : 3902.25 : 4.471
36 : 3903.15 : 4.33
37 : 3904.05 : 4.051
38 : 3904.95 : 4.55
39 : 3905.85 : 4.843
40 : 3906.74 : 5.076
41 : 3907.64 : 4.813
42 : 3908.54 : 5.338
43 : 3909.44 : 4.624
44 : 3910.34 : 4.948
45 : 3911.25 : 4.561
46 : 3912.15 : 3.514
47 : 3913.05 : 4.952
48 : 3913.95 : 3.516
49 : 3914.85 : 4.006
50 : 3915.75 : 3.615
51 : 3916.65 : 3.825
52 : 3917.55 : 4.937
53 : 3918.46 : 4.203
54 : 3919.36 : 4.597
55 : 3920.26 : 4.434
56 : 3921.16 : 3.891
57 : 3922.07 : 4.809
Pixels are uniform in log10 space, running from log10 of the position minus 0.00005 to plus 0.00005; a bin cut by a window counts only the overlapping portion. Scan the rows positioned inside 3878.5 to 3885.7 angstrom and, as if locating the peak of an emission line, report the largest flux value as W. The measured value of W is 5.046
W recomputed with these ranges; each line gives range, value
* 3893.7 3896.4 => 3.737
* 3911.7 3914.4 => 4.952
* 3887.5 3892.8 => 4.185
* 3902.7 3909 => 5.338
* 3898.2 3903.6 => 4.471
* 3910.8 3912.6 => 4.561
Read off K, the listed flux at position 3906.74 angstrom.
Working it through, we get 5.076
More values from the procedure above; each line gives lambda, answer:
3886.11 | 3.628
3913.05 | 4.952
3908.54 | 5.338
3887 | 1.977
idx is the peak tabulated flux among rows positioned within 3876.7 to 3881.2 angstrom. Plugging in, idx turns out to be 4.216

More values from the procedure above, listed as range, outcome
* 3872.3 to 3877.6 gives 4.311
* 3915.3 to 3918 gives 4.937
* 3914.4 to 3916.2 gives 4.006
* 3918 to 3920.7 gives 4.597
